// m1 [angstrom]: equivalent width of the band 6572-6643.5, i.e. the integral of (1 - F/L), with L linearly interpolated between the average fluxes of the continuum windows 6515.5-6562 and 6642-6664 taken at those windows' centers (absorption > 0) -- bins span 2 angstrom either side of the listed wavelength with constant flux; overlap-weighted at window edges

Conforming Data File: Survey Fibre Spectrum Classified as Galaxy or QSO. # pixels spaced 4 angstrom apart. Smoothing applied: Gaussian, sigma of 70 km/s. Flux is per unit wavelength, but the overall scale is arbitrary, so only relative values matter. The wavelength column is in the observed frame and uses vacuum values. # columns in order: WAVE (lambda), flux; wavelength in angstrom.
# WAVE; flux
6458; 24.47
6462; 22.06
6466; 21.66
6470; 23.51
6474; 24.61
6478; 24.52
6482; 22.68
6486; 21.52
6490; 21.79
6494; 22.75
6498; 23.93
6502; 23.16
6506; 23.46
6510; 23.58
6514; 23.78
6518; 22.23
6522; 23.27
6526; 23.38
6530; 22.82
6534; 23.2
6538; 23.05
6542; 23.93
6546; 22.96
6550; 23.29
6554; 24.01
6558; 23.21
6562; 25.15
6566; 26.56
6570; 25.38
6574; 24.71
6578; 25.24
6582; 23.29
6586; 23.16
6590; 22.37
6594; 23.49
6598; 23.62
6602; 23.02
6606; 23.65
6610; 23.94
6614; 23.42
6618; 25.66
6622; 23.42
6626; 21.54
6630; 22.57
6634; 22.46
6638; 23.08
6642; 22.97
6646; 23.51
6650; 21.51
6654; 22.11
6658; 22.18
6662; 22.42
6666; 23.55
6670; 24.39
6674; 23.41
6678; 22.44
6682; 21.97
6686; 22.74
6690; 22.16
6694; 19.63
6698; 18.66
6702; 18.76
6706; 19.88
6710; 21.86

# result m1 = -2.1 angstrom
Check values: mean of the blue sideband 23.3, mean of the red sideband 22.4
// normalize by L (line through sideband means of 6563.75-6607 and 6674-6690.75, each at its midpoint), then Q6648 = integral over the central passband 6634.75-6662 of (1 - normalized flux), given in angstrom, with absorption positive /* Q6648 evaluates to 0.6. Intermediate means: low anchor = 24.1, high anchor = 22.5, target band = 22.5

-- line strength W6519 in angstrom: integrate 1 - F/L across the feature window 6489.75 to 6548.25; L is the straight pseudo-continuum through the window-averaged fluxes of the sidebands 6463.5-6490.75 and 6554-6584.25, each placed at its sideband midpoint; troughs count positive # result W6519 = 1.36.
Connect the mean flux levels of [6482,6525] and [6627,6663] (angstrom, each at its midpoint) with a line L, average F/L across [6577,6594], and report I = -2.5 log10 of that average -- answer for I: -0.03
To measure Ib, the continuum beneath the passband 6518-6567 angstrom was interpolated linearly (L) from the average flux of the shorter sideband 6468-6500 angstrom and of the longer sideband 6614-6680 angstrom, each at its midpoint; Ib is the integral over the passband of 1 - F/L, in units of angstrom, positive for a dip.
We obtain -1.1 angstrom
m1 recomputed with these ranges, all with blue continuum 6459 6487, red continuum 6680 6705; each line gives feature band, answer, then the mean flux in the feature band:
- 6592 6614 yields -2.0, 23.5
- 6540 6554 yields -0.8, 23.5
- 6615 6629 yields -1.3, 23.5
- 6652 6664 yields -0.7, 22.2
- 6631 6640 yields -0.6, 22.7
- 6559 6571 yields -1.9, 25.5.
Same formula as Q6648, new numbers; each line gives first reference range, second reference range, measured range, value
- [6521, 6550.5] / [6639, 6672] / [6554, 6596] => -2.1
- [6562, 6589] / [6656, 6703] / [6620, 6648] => 0.4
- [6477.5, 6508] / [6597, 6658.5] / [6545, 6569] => -1.4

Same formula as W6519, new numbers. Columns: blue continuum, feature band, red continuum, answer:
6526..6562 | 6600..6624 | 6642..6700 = -1.14 angstrom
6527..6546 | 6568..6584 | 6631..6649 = -1.08 angstrom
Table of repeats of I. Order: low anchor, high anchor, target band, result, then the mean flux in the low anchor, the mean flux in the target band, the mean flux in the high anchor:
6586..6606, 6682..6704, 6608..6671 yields -0.05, 23.2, 23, 20.5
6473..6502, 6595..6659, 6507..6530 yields -0.01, 23.1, 23.2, 23.1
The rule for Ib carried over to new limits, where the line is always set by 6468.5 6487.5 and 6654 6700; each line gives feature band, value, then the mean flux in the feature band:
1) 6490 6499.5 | 0.1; 23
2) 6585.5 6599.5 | -0.3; 23.1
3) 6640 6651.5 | -0.2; 22.7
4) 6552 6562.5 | -0.5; 24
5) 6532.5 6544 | -0.2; 23.4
